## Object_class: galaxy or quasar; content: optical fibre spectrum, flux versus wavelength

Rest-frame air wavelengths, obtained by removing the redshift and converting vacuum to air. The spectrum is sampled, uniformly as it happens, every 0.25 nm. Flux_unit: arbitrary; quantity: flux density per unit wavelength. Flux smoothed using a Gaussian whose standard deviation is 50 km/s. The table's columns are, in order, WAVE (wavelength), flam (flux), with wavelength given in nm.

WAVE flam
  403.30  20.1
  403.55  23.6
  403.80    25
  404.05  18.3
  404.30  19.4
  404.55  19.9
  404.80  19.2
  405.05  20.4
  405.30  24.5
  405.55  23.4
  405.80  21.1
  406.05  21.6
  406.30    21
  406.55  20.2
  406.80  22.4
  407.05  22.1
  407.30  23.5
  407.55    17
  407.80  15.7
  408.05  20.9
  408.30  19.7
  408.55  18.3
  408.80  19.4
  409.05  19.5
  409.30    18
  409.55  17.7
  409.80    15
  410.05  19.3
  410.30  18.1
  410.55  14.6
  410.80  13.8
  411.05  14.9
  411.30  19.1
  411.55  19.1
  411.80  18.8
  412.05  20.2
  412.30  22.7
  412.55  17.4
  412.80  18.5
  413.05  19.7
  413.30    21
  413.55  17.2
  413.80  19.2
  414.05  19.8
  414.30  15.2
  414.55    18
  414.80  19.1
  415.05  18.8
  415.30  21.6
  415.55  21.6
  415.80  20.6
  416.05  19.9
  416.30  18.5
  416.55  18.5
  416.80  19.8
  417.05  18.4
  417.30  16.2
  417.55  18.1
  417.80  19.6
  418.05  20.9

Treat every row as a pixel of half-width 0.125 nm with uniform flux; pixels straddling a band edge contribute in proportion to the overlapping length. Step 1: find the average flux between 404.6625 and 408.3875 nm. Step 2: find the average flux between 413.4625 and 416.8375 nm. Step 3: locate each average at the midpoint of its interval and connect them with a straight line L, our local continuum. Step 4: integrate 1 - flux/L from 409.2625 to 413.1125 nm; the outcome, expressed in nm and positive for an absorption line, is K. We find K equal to 0.39 nm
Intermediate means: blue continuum 20.9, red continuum 19.1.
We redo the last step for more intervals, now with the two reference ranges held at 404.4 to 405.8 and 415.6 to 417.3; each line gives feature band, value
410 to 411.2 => 0.26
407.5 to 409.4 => 0.19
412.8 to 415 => 0.11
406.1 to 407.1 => -0.01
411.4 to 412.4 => 0.00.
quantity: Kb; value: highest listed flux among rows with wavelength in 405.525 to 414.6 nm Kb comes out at 23.5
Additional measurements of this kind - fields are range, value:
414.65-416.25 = 21.6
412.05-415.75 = 22.7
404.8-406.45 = 24.5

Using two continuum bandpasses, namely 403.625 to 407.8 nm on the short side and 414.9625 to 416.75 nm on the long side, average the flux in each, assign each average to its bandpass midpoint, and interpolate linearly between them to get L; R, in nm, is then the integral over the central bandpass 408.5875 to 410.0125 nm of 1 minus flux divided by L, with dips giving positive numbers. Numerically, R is 0.182 nm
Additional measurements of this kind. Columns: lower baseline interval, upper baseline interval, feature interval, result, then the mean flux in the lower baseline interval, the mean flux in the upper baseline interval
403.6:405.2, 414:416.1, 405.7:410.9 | 0.295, 20.6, 19.4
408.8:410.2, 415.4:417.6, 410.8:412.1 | 0.034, 18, 19.1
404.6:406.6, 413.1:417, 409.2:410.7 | 0.248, 21.4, 19.2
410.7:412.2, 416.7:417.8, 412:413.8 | -0.157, 17.8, 18.3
